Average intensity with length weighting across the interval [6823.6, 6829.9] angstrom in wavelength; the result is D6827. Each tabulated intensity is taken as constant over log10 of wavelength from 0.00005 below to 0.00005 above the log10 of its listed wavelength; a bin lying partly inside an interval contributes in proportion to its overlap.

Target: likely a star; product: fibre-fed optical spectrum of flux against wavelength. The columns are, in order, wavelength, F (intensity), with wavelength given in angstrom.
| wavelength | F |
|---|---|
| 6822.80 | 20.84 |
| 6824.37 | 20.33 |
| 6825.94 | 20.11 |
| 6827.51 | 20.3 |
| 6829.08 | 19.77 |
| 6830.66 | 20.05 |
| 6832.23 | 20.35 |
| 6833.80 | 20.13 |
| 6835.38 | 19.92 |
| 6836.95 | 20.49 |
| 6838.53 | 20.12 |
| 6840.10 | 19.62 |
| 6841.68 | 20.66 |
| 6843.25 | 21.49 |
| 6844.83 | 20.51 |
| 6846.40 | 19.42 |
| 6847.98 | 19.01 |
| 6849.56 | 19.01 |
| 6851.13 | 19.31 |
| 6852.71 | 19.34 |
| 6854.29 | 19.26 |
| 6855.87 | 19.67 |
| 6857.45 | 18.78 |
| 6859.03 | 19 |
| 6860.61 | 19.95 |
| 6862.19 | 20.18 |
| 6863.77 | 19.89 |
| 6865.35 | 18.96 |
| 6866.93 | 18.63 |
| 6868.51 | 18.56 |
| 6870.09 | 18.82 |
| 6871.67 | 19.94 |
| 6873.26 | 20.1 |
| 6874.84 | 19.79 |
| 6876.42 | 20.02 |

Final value 20.1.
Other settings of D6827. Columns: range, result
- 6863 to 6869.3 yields 19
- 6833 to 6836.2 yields 20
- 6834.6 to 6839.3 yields 20.2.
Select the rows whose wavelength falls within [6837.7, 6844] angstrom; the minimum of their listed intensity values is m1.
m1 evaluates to 19.62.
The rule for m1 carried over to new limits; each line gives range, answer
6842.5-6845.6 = 20.51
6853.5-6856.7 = 19.26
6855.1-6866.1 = 18.78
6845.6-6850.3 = 19.01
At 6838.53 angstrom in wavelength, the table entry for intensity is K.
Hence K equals 20.12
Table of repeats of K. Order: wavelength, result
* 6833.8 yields 20.13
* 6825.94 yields 20.11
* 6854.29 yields 19.26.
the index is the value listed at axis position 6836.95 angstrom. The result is 20.49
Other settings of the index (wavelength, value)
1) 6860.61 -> 19.95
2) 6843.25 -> 21.49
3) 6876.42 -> 20.02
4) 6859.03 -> 19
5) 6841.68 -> 20.66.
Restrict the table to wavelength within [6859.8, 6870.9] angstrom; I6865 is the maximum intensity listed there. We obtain 20.18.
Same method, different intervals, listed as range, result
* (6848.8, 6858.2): 19.67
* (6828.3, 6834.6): 20.35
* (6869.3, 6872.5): 19.94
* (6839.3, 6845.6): 21.49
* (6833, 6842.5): 20.66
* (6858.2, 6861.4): 19.95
